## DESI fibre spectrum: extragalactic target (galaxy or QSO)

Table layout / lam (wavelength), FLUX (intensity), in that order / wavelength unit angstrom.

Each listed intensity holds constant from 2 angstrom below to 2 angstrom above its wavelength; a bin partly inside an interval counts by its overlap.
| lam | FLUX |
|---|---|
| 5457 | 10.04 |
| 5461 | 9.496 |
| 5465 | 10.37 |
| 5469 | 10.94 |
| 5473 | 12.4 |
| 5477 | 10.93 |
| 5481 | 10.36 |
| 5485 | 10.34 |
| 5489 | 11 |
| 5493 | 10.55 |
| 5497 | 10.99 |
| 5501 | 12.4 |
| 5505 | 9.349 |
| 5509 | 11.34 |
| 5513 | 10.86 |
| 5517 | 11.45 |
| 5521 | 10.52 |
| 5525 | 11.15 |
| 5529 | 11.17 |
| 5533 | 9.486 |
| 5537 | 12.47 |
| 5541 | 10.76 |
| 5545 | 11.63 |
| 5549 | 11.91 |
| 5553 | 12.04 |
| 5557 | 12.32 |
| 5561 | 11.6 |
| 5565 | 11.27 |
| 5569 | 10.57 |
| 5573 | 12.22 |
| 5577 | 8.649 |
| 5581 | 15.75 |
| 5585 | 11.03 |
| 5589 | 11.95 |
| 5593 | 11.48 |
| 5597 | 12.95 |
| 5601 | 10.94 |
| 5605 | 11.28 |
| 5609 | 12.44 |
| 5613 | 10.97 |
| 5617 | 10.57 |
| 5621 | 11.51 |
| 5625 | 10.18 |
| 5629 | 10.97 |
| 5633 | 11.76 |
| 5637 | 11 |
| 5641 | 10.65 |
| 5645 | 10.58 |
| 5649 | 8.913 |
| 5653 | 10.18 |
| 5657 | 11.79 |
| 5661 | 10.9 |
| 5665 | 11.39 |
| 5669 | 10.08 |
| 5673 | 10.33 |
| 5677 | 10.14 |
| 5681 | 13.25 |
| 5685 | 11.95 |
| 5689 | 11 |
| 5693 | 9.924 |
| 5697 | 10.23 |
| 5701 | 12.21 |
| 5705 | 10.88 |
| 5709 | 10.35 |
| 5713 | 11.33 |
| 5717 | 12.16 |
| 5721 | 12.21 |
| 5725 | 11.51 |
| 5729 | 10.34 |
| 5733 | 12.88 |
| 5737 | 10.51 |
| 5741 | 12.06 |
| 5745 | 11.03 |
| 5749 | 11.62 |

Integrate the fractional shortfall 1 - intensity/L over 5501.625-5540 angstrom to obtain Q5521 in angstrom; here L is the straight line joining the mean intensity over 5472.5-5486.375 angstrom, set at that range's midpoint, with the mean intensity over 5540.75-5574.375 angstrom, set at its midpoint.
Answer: 1.2 angstrom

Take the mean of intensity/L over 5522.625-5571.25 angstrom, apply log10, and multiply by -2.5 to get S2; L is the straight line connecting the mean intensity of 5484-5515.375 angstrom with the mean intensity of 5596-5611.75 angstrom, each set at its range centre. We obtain -0.01 mag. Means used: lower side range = 10.9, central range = 11.4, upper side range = 11.8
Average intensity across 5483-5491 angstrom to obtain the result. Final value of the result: 10.7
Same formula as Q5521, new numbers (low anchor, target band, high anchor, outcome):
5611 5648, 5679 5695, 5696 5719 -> -0.6 angstrom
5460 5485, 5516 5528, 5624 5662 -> -0.3 angstrom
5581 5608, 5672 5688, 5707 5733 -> 0.2 angstrom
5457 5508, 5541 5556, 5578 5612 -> -0.3 angstrom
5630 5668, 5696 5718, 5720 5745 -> 0.2 angstrom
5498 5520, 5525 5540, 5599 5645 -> 0.0 angstrom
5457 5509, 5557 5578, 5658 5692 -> -0.4 angstrom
